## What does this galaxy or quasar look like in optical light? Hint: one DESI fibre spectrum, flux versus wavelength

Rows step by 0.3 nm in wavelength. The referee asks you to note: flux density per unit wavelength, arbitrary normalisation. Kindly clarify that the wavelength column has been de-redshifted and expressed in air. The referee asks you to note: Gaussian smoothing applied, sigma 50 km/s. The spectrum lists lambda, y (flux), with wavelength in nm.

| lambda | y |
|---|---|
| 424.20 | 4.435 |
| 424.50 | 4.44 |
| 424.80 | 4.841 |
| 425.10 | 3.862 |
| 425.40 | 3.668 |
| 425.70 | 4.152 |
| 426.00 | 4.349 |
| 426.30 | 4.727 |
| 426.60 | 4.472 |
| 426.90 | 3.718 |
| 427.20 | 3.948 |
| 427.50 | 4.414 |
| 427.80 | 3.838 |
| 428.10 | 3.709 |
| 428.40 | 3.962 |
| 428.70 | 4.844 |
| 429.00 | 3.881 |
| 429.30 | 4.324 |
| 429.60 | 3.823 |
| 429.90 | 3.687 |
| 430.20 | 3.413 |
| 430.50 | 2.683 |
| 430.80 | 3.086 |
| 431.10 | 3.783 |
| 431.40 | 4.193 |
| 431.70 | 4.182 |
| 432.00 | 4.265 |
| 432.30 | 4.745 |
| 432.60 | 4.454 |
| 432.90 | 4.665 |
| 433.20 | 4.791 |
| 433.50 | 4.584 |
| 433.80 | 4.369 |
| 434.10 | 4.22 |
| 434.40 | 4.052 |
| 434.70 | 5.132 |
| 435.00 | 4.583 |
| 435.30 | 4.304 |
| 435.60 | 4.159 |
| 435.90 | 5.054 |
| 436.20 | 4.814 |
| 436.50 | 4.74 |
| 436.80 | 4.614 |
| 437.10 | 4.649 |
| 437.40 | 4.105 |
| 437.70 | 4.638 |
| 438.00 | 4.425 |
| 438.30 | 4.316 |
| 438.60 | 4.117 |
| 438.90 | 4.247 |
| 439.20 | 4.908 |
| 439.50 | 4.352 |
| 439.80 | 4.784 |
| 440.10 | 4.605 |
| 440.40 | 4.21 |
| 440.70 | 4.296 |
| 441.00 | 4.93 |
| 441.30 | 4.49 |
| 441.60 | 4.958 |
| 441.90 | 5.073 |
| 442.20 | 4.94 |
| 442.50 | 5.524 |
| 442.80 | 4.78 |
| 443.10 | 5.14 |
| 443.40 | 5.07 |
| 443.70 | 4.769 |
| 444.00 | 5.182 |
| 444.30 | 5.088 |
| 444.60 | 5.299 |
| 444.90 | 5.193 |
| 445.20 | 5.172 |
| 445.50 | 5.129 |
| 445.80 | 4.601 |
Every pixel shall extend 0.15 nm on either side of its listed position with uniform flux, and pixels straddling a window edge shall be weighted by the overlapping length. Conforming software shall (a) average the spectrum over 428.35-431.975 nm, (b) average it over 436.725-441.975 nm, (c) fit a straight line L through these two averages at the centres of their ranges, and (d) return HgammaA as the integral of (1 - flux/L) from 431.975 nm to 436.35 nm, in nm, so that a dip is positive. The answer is -0.44 nm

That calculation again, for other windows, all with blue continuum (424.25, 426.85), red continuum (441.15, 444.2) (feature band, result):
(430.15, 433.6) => 0.36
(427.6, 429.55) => 0.15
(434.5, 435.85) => 0.04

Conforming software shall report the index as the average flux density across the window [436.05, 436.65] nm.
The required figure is 4.78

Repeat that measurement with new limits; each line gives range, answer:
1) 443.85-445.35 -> 5.19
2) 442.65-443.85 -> 4.94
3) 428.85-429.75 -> 4.01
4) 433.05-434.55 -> 4.4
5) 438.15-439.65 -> 4.39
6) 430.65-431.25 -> 3.43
